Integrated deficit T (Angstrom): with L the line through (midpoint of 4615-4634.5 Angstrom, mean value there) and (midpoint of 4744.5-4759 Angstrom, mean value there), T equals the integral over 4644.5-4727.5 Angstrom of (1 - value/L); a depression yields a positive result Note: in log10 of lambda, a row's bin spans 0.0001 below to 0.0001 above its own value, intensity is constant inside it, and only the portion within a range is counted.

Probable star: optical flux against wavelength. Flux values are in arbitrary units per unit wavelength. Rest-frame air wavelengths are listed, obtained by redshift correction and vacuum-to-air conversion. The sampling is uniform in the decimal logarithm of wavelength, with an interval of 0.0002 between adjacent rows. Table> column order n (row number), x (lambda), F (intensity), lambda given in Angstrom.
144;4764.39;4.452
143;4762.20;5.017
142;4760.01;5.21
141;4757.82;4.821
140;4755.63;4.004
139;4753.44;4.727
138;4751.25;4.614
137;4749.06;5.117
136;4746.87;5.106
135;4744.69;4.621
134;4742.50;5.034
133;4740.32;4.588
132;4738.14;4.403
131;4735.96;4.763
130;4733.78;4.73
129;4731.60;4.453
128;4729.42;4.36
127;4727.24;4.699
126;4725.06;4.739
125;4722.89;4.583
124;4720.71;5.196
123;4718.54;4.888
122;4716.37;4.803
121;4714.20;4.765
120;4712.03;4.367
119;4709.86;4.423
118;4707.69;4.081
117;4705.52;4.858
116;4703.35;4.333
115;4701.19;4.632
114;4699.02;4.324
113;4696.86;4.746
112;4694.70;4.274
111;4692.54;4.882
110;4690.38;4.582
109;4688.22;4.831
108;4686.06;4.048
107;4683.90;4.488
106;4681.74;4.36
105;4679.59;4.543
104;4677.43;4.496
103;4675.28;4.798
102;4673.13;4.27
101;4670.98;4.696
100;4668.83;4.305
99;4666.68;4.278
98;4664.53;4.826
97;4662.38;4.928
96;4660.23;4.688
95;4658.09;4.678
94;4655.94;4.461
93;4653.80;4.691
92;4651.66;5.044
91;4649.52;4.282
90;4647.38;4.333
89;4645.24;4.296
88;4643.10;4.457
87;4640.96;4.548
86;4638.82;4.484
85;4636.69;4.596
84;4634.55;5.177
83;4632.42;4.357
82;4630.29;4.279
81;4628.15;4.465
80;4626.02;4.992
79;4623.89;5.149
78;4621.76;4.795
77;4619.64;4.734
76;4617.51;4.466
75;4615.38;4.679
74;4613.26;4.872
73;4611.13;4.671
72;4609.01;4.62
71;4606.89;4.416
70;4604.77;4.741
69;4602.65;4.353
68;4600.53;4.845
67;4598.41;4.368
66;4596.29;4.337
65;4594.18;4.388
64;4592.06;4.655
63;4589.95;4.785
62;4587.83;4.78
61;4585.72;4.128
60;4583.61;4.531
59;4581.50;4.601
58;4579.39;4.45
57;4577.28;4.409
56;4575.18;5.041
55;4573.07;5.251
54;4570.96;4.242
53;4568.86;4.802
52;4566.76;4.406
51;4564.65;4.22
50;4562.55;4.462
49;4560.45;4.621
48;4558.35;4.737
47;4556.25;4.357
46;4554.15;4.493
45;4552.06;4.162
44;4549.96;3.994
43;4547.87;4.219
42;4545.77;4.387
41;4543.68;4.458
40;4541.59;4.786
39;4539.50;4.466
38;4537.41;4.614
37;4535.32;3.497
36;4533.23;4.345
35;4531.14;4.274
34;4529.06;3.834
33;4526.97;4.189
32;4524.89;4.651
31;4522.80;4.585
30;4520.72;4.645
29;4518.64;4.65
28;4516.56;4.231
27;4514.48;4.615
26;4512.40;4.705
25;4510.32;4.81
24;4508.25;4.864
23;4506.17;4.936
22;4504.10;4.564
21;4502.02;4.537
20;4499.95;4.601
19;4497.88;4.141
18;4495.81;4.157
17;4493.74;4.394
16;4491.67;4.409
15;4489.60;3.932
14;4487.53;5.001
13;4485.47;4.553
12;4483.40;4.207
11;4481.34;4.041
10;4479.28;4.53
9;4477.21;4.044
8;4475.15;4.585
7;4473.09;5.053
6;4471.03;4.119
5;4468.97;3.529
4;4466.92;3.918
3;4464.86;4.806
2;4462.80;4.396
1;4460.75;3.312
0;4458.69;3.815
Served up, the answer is 2.22 Angstrom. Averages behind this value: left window 4.68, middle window 4.58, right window 4.72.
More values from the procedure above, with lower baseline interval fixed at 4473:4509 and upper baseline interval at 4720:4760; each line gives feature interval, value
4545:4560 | 0.57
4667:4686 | 0.74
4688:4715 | 0.77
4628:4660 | 0.42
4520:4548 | 0.90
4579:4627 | -0.60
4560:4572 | 0.21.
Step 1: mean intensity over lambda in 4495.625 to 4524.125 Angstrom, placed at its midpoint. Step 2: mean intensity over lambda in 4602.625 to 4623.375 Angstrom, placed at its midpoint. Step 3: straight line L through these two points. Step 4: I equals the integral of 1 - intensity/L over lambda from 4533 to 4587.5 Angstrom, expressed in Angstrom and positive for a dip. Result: 2.0 Angstrom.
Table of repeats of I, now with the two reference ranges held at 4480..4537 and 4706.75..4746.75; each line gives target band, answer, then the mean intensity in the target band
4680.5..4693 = 0.3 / 4.51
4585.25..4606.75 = -0.1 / 4.54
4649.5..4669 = -0.3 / 4.65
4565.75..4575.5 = -0.5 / 4.73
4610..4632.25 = -0.8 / 4.69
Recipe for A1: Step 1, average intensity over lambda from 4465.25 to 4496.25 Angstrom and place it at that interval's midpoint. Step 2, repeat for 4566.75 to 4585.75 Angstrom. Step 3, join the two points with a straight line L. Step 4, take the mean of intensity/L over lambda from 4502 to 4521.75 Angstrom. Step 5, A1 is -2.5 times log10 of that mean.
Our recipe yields -0.06 mag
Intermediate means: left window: 4.31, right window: 4.62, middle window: 4.66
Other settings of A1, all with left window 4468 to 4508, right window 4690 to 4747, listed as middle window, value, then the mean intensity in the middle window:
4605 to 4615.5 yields -0.032 mag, 4.66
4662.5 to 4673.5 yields 0.013 mag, 4.53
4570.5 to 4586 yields -0.031 mag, 4.62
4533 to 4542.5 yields 0.028 mag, 4.33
